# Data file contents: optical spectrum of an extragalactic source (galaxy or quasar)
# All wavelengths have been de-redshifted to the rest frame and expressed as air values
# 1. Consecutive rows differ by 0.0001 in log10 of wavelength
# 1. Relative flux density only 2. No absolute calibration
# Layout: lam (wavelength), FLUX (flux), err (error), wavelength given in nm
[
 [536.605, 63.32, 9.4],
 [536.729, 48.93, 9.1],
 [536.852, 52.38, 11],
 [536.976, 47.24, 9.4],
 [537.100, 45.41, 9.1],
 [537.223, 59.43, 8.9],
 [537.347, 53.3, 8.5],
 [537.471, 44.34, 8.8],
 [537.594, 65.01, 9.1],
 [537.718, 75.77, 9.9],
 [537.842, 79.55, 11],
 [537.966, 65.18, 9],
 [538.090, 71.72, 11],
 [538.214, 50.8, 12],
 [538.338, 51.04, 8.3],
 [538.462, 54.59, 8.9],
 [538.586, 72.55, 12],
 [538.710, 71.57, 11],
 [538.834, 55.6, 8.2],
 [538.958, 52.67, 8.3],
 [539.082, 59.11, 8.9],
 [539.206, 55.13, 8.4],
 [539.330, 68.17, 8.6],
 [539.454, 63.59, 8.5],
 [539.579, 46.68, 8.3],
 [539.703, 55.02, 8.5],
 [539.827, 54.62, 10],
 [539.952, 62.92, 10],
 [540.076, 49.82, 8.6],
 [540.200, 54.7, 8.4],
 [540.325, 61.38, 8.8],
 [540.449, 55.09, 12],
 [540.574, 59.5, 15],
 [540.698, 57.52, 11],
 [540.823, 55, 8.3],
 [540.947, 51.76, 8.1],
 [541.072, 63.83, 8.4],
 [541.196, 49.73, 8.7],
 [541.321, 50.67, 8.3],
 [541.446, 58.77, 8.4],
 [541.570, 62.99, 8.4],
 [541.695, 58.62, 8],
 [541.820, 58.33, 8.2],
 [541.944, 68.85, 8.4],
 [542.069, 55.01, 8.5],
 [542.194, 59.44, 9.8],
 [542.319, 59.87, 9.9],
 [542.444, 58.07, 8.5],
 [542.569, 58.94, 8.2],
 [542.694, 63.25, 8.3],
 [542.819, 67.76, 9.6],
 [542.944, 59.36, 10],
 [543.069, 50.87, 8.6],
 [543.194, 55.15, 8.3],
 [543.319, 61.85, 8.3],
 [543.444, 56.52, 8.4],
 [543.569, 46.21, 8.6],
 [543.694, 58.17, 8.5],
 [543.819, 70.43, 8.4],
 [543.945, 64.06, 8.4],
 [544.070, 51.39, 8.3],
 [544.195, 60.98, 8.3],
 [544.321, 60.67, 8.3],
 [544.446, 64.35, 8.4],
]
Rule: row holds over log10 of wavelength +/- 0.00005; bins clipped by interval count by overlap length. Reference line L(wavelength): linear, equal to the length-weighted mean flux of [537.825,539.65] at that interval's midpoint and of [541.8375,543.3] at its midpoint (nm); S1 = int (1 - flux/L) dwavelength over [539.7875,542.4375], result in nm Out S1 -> 0.11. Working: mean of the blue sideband 60.7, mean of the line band 57.6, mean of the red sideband 59.7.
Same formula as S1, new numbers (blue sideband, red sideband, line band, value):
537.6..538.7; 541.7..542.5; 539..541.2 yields 0.20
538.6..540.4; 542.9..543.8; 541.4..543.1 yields -0.10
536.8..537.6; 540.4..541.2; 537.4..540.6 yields -0.35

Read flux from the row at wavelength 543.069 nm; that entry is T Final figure 50.87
